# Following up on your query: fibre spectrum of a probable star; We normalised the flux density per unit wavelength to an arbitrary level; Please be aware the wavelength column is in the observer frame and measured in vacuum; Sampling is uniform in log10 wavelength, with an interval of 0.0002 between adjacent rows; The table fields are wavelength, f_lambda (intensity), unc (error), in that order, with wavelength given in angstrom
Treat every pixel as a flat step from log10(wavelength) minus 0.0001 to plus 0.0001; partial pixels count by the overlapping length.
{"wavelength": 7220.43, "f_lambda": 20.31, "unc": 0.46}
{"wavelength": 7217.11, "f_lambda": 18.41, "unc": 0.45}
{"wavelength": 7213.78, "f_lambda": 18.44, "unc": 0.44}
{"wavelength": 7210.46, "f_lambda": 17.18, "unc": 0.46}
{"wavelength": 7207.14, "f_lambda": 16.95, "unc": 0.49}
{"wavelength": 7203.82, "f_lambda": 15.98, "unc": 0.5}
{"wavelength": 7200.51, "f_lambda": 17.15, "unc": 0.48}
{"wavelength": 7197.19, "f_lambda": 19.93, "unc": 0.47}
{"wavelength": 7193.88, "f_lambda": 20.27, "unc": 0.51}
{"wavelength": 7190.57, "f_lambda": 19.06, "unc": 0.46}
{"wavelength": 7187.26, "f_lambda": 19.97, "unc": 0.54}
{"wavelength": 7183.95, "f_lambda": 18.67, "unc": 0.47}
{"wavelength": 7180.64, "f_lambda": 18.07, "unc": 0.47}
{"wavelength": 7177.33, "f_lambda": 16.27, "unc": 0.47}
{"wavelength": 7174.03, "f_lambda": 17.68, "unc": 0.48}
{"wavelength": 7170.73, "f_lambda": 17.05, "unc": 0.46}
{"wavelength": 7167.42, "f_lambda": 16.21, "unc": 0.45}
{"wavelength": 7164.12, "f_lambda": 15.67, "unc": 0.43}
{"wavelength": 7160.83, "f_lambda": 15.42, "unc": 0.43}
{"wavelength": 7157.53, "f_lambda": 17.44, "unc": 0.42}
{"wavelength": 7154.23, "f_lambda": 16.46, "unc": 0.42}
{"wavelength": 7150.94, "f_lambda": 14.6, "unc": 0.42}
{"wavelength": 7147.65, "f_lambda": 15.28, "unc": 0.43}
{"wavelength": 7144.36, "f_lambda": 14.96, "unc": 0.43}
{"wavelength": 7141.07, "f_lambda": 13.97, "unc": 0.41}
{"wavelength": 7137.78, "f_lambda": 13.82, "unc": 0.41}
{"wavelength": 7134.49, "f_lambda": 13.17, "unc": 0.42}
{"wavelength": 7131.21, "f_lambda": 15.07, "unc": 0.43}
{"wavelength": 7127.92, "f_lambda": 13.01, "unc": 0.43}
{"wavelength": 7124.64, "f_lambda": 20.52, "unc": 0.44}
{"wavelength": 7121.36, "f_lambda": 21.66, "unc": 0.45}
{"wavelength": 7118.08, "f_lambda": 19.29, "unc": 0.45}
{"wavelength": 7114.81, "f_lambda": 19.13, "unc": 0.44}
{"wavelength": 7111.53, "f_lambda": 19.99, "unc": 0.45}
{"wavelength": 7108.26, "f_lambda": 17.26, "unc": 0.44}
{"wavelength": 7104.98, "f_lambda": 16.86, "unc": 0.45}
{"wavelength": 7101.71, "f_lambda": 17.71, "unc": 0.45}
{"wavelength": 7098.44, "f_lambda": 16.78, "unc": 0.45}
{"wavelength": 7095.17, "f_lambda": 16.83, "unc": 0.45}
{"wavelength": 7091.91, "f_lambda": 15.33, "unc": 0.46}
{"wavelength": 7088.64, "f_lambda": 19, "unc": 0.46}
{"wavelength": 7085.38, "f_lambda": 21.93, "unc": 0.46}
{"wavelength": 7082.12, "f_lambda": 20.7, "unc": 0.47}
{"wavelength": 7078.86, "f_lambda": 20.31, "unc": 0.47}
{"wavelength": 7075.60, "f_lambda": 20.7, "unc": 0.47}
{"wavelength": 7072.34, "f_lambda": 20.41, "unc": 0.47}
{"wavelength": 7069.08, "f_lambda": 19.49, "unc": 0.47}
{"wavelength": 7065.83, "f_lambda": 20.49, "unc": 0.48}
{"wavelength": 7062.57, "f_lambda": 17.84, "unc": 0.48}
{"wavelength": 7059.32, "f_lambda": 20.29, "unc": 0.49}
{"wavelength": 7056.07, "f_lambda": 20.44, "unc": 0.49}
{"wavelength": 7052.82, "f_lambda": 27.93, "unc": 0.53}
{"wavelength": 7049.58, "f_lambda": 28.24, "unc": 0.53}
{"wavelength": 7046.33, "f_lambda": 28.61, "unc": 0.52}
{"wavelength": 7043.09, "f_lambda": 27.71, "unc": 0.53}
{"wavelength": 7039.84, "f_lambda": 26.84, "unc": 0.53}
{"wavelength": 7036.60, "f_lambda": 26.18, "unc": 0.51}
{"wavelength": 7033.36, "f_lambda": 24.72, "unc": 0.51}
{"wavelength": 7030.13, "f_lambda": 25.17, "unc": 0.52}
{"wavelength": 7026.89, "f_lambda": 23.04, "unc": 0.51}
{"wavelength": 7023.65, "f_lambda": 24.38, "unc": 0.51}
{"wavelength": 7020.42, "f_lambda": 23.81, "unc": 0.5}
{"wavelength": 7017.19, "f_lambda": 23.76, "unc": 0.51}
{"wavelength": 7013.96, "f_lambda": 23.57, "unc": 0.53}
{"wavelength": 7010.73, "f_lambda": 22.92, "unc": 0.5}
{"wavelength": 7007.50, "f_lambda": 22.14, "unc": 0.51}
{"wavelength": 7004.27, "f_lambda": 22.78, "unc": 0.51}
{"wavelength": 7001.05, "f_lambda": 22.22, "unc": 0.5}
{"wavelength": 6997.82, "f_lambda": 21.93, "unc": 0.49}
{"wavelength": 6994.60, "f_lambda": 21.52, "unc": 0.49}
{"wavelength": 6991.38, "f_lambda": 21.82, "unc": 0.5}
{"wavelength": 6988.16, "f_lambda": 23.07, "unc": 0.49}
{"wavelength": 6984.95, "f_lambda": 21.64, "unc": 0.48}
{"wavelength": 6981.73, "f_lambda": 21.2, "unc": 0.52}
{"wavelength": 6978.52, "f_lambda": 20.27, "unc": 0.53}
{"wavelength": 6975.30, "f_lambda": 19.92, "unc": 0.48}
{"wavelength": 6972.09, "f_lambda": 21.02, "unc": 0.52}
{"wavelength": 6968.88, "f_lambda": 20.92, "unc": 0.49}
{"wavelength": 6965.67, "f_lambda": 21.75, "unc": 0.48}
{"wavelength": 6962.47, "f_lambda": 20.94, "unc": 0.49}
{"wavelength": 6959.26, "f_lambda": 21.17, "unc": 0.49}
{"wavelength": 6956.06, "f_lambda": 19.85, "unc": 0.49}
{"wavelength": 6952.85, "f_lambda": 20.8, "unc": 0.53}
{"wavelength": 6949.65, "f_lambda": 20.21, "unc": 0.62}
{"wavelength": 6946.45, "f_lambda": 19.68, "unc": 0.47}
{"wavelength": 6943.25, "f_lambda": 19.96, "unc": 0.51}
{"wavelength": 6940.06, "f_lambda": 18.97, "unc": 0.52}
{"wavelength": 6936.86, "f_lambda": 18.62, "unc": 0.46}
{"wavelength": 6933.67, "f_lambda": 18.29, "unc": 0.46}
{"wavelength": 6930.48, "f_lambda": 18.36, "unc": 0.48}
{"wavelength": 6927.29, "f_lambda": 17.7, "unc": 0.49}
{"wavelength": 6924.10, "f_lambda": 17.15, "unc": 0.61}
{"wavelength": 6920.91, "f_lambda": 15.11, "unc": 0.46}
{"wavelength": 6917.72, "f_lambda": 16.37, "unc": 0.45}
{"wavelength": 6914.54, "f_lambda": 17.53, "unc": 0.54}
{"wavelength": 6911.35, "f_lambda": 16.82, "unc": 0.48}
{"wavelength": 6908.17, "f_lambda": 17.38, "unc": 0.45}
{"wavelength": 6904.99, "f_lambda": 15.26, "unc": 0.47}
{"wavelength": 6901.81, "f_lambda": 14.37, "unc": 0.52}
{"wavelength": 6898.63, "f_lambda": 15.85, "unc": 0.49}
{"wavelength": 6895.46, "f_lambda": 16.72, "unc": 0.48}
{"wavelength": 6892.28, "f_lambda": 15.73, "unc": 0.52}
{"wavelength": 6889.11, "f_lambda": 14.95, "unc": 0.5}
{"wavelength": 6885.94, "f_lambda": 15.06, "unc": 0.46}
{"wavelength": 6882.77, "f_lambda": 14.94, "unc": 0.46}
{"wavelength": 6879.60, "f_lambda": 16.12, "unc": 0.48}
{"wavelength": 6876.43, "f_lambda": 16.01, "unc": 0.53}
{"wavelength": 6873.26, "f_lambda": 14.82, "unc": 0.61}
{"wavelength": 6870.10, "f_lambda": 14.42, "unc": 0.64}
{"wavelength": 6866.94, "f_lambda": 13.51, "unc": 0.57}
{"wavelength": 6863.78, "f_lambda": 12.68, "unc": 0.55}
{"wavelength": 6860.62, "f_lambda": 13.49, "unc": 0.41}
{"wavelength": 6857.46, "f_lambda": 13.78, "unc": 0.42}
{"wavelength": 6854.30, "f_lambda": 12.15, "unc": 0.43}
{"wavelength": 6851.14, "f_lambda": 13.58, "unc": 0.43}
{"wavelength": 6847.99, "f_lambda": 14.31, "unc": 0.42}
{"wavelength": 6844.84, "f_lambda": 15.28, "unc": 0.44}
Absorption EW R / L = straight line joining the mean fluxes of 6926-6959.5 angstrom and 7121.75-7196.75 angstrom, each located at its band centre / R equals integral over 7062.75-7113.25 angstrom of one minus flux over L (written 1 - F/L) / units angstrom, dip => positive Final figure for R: -3.9 angstrom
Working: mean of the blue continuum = 19.4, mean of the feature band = 18.9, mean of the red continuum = 16.6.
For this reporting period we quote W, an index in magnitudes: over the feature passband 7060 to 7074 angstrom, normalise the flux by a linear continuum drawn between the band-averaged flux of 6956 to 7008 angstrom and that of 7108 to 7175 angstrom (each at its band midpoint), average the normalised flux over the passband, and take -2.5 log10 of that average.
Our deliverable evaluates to -0.04 mag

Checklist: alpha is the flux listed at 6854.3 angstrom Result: 12.15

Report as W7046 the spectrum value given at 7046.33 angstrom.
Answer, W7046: 28.61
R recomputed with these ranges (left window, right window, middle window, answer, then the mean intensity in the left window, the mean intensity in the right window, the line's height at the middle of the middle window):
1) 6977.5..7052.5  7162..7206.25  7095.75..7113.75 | 2.57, 23.9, 17.8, 20.7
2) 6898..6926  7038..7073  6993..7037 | -3.78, 16.2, 23.6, 21.5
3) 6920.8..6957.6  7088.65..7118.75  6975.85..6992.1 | -2.56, 18.9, 17.7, 18.6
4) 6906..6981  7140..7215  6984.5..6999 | -2.61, 19.1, 17.1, 18.7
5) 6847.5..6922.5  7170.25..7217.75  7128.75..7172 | 5.89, 15.1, 18.1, 17.7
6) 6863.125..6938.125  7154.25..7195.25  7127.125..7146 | 3.61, 16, 17.6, 17.4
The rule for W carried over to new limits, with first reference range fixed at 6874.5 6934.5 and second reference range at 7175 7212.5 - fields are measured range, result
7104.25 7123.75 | -0.09 mag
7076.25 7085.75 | -0.19 mag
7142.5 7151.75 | 0.19 mag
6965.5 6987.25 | -0.25 mag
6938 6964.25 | -0.21 mag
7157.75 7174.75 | 0.10 mag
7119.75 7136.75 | 0.07 mag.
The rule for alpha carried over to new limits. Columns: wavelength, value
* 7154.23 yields 16.46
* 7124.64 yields 20.52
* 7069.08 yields 19.49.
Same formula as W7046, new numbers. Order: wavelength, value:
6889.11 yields 14.95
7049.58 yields 28.24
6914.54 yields 17.53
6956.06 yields 19.85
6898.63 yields 15.85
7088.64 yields 19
